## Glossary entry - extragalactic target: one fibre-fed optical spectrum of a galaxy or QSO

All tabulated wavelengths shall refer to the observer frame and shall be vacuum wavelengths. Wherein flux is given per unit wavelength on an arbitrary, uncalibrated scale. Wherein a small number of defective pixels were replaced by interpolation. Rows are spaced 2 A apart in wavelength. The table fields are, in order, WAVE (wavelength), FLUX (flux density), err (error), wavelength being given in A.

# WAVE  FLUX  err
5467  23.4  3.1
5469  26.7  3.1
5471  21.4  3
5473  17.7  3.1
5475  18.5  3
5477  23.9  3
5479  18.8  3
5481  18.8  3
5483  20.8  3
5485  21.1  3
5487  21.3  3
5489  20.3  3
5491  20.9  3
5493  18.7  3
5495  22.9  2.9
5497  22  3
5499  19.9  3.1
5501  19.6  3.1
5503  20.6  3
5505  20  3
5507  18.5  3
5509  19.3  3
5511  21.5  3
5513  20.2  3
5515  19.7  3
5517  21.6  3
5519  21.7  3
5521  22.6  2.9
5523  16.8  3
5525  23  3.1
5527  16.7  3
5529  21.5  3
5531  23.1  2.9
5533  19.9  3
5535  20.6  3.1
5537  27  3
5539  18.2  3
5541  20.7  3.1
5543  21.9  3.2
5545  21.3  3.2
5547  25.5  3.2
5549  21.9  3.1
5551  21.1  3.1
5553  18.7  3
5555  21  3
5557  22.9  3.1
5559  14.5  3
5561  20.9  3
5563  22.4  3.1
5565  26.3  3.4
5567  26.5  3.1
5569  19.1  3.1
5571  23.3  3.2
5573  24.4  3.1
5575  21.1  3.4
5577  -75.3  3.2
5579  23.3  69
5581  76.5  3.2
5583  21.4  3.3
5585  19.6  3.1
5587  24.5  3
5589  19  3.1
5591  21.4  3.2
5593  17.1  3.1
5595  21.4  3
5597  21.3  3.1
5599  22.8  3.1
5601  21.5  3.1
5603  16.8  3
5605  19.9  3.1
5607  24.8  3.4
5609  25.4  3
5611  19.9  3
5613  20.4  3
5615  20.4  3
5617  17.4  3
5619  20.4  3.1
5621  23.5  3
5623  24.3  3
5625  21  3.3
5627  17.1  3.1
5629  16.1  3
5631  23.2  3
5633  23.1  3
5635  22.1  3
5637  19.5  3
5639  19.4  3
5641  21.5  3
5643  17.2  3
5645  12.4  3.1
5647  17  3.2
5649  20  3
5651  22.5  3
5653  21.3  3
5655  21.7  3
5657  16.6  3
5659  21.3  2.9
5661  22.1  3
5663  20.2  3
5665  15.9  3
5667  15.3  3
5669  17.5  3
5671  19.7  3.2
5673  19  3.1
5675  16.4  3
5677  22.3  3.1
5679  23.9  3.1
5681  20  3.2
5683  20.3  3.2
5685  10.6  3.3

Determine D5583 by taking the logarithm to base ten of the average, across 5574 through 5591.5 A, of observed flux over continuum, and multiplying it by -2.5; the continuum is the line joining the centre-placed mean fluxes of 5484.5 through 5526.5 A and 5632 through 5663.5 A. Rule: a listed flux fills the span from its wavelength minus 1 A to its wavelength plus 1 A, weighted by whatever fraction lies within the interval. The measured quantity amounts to 0.20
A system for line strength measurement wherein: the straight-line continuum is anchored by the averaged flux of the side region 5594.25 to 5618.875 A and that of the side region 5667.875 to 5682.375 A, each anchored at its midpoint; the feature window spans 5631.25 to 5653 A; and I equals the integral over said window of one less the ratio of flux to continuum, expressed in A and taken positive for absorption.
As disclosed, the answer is 0.7 A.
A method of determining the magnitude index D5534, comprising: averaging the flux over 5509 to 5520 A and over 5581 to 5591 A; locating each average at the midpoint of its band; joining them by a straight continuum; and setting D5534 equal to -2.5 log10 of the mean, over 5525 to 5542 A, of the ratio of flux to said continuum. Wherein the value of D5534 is 0.06 mag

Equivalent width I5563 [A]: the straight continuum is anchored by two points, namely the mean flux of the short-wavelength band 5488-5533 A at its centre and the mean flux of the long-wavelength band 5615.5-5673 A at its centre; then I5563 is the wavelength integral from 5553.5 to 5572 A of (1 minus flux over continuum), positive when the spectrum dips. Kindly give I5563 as -1.5 A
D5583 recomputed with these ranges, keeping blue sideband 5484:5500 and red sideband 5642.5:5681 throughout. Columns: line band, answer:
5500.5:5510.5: 0.056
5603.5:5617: -0.087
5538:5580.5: 0.137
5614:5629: -0.041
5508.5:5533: -0.003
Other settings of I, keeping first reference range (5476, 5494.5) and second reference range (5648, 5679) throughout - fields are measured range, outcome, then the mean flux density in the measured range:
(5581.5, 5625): -3.9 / 21.7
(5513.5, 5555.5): -1.8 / 21.2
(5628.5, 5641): -0.7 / 20.8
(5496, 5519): 0.1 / 20.3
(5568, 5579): 8.6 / 4.41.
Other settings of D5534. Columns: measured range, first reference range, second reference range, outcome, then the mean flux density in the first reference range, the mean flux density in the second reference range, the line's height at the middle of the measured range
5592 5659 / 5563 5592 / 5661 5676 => -0.088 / 19.5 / 18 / 18.7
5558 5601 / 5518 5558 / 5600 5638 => 0.077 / 21.3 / 20.9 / 21.1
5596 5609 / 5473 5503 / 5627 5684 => -0.090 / 20.4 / 19.5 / 19.8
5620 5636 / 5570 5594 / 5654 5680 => -0.138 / 18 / 19.4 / 18.8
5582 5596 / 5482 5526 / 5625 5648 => -0.055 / 20.6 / 19.1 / 19.6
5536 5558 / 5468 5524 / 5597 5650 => -0.071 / 20.6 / 20.3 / 20.5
